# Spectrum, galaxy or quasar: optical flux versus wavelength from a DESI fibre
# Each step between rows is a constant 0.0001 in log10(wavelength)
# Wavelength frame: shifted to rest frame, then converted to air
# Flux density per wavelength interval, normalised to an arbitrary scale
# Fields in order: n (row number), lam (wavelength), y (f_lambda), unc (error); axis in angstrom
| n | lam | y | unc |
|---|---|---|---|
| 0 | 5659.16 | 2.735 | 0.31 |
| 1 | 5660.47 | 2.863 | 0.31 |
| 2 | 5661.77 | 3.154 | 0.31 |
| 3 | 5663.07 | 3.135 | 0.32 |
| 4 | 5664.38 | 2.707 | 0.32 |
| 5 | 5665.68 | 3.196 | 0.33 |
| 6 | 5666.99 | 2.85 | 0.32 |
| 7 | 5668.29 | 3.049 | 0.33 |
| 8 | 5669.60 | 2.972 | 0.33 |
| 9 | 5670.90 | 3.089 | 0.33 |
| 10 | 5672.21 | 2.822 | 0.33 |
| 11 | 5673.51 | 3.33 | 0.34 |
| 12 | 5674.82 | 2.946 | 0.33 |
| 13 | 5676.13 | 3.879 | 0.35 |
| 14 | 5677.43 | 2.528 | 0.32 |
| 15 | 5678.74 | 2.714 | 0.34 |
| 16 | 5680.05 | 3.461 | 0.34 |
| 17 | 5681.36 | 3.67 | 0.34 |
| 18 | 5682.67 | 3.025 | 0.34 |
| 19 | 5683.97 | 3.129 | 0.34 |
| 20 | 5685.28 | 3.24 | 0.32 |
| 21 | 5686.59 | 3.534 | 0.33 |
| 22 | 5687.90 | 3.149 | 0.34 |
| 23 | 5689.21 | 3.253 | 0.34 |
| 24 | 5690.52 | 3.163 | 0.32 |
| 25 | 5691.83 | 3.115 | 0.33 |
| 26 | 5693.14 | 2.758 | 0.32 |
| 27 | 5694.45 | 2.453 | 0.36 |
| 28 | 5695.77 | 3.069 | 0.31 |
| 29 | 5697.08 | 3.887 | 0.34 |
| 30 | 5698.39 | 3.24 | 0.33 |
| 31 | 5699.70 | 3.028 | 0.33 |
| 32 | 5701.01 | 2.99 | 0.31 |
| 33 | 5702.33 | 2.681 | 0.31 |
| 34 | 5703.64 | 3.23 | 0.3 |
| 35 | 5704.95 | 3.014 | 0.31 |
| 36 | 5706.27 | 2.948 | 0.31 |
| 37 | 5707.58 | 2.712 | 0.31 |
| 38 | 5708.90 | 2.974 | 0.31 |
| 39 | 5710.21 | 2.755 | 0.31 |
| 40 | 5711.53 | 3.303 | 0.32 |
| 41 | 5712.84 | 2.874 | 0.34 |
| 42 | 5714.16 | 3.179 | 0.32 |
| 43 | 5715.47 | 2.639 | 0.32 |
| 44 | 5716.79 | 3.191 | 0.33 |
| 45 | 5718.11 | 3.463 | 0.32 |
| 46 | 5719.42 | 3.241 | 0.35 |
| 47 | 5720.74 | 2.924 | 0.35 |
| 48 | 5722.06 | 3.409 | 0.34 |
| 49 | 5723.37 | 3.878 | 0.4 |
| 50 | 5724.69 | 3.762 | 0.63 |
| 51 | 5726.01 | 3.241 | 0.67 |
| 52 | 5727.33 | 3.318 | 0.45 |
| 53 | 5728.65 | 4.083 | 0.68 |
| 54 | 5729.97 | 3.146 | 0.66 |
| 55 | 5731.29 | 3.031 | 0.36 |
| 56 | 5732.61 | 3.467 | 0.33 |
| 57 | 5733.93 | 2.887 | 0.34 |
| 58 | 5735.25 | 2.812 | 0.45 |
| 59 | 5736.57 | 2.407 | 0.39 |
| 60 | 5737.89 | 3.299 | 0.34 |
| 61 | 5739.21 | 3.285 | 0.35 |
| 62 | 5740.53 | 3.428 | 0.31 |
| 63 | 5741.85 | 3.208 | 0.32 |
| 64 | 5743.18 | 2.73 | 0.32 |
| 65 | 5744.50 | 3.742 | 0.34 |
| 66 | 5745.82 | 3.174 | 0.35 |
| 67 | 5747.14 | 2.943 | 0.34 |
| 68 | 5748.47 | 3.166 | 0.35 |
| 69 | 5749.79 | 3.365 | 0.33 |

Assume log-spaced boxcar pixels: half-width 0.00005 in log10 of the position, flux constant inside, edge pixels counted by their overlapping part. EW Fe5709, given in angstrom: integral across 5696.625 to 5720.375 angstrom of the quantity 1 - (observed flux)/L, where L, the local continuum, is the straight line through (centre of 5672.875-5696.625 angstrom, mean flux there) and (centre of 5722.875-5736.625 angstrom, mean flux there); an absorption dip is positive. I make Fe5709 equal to 1.2 angstrom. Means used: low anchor 3.14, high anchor 3.3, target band 3.07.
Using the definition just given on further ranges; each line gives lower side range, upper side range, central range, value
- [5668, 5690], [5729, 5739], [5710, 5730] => -1.36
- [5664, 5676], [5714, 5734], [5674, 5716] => 1.13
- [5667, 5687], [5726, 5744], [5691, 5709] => 0.83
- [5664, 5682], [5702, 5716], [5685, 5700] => -0.72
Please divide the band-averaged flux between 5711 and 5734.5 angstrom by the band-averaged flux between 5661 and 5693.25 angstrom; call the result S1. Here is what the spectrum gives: 1.05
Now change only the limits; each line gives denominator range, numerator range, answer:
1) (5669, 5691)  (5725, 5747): 1.01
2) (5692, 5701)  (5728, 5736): 1.05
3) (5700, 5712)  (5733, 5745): 1.05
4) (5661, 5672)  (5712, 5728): 1.08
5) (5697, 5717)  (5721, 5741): 1.09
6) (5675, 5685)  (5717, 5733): 1.07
